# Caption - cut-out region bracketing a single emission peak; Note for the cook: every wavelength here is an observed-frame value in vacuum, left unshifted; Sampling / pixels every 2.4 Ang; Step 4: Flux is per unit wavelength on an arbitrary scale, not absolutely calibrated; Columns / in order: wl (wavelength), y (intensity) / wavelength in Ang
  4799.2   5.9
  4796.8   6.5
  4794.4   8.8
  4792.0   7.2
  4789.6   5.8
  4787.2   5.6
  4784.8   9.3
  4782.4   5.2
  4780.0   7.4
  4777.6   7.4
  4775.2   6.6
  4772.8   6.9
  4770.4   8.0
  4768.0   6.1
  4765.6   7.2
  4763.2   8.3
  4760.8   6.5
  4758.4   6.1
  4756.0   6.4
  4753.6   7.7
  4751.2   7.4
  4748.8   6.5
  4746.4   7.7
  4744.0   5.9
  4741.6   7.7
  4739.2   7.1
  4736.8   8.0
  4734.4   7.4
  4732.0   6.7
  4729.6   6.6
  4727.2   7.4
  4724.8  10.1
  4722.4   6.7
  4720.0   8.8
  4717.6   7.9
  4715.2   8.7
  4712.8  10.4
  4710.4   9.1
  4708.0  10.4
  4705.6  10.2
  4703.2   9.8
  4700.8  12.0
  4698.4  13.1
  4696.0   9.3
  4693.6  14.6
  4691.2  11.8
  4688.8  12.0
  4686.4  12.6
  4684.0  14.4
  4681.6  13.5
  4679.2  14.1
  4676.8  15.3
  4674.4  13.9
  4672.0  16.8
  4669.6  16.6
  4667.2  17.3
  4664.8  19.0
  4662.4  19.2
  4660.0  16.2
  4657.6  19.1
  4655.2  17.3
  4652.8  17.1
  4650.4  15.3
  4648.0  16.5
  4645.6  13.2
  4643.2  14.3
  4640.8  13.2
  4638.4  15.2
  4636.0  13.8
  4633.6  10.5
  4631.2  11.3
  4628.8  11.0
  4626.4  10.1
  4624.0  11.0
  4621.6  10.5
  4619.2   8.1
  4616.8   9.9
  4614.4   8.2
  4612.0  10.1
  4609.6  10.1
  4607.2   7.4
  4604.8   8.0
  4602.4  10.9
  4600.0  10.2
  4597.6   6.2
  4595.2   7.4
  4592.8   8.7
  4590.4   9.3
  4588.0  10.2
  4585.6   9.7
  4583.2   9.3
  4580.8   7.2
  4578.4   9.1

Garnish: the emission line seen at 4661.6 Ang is Mg II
